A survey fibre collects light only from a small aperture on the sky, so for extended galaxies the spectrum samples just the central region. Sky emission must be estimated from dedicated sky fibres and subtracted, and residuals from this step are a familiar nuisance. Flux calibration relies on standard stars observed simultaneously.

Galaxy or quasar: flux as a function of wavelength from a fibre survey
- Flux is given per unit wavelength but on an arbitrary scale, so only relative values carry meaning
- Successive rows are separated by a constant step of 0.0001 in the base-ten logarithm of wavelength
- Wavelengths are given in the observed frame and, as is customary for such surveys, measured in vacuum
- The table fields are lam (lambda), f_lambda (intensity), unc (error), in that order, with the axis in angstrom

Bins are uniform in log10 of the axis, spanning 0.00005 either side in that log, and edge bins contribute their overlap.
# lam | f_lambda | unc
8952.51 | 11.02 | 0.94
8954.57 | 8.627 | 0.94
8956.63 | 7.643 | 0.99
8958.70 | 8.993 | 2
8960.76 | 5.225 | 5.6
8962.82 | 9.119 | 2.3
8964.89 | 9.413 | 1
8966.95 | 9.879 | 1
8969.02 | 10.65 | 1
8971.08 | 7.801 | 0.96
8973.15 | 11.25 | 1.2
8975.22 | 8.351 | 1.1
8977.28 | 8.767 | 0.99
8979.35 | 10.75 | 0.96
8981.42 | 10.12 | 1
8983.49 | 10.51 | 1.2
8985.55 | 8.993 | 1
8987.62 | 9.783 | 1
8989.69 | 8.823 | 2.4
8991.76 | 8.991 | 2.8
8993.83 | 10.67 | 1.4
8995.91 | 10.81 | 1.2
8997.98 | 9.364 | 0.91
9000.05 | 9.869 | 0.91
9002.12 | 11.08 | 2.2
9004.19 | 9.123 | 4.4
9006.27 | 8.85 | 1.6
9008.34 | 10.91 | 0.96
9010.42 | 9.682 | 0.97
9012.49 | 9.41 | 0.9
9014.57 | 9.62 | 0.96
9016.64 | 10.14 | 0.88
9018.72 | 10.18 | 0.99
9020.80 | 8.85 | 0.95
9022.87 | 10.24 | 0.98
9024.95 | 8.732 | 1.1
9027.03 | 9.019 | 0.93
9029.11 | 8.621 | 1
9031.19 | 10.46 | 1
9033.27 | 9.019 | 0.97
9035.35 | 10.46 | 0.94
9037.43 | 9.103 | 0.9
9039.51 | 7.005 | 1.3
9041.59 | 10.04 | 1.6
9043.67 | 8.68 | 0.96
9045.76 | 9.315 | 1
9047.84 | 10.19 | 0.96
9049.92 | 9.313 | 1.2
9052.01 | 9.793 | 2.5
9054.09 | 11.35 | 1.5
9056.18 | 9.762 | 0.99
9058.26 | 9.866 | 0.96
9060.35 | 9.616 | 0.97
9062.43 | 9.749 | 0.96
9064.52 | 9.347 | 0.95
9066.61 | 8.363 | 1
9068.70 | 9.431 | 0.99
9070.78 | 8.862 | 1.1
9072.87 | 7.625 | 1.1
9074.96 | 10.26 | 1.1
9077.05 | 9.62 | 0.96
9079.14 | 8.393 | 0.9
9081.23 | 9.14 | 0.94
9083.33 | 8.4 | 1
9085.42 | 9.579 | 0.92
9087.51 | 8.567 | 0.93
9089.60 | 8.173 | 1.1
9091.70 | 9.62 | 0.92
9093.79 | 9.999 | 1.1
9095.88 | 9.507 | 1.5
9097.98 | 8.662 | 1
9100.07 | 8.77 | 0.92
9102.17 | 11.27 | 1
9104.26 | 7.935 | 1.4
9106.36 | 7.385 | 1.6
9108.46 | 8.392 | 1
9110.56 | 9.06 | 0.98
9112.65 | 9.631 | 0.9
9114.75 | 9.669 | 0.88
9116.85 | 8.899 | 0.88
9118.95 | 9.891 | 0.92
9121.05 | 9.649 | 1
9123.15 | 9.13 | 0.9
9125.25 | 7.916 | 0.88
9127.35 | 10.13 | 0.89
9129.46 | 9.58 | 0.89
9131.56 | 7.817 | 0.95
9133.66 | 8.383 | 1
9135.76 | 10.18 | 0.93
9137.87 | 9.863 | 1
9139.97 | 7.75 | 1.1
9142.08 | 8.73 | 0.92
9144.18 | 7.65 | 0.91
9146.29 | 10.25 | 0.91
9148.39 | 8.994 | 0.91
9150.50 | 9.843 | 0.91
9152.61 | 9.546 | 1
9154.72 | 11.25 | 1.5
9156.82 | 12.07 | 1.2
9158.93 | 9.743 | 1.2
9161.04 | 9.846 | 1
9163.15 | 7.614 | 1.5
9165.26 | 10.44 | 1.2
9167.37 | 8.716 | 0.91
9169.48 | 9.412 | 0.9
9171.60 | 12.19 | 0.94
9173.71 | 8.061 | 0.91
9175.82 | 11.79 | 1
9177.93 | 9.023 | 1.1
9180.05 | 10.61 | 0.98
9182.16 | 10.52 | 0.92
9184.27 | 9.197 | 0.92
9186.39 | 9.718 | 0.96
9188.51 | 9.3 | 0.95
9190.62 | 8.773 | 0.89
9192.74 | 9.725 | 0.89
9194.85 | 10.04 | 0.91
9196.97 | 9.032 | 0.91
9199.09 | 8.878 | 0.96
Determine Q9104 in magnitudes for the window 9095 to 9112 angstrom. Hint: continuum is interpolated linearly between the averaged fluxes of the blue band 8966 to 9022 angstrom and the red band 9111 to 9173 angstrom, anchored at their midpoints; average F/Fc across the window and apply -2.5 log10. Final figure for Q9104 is 0.08 mag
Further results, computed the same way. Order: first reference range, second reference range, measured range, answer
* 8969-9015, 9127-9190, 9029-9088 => 0.04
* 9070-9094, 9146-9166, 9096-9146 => 0.06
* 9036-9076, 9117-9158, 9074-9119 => 0.03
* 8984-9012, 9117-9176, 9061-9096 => 0.06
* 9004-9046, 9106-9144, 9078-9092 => 0.04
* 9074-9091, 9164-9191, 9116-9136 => 0.03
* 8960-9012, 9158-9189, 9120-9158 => 0.04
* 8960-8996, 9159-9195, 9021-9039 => 0.02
